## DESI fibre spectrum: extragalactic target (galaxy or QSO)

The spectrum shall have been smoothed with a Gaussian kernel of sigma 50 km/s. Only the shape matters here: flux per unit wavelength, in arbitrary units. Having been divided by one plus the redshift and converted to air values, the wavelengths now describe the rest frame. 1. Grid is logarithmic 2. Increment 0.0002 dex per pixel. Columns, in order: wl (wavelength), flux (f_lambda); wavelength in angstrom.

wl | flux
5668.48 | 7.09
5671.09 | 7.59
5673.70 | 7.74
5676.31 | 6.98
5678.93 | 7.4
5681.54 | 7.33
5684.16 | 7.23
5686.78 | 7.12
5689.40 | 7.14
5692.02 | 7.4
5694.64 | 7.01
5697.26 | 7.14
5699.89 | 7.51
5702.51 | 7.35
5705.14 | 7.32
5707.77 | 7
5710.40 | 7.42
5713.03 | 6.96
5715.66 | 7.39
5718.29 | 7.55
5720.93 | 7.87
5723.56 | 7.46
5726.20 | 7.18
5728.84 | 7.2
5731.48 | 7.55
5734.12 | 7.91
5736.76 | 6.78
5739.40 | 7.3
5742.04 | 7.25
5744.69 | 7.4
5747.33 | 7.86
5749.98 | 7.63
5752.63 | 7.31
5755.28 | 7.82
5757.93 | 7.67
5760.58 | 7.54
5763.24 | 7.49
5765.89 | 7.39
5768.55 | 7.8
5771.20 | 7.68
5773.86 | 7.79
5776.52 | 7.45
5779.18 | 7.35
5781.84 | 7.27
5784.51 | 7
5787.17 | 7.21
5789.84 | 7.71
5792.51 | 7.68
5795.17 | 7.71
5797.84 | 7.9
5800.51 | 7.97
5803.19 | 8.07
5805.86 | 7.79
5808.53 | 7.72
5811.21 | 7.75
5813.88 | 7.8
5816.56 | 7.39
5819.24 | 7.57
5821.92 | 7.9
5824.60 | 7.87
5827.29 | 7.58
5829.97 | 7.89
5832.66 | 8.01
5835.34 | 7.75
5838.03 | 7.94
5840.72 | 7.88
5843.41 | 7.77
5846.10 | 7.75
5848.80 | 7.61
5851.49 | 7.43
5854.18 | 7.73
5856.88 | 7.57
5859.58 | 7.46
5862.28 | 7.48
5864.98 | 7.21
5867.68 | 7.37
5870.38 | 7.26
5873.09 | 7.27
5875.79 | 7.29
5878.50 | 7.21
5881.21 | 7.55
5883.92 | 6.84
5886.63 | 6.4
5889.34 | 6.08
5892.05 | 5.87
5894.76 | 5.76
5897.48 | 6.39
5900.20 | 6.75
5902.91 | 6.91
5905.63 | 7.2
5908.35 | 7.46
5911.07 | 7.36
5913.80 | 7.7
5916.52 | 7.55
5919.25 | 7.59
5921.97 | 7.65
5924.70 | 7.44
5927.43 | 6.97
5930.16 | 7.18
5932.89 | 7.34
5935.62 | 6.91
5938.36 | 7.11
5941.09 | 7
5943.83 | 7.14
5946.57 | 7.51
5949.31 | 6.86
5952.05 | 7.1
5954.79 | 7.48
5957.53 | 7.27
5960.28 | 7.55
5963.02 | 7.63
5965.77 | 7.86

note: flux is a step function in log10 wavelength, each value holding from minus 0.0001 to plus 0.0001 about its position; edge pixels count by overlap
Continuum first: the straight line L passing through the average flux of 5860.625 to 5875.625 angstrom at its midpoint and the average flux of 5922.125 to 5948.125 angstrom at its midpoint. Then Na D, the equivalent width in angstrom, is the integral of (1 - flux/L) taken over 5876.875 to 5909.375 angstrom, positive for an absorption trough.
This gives 2.6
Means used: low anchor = 7.32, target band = 6.7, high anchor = 7.2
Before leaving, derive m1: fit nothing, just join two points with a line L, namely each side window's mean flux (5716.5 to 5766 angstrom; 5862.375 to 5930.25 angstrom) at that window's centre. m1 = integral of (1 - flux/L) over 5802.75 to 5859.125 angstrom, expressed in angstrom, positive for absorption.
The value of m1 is -3.9 angstrom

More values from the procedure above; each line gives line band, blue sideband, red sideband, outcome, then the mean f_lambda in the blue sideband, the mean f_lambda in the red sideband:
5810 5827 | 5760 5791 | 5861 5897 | -1.1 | 7.47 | 6.88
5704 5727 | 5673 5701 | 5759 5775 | 0.1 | 7.26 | 7.61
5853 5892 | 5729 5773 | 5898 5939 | 1.0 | 7.52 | 7.26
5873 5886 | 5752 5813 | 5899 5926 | 0.4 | 7.62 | 7.37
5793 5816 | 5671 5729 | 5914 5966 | -1.6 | 7.31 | 7.32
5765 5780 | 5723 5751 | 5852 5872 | -0.4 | 7.41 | 7.44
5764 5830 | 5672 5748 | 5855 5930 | -3.8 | 7.33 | 7.1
